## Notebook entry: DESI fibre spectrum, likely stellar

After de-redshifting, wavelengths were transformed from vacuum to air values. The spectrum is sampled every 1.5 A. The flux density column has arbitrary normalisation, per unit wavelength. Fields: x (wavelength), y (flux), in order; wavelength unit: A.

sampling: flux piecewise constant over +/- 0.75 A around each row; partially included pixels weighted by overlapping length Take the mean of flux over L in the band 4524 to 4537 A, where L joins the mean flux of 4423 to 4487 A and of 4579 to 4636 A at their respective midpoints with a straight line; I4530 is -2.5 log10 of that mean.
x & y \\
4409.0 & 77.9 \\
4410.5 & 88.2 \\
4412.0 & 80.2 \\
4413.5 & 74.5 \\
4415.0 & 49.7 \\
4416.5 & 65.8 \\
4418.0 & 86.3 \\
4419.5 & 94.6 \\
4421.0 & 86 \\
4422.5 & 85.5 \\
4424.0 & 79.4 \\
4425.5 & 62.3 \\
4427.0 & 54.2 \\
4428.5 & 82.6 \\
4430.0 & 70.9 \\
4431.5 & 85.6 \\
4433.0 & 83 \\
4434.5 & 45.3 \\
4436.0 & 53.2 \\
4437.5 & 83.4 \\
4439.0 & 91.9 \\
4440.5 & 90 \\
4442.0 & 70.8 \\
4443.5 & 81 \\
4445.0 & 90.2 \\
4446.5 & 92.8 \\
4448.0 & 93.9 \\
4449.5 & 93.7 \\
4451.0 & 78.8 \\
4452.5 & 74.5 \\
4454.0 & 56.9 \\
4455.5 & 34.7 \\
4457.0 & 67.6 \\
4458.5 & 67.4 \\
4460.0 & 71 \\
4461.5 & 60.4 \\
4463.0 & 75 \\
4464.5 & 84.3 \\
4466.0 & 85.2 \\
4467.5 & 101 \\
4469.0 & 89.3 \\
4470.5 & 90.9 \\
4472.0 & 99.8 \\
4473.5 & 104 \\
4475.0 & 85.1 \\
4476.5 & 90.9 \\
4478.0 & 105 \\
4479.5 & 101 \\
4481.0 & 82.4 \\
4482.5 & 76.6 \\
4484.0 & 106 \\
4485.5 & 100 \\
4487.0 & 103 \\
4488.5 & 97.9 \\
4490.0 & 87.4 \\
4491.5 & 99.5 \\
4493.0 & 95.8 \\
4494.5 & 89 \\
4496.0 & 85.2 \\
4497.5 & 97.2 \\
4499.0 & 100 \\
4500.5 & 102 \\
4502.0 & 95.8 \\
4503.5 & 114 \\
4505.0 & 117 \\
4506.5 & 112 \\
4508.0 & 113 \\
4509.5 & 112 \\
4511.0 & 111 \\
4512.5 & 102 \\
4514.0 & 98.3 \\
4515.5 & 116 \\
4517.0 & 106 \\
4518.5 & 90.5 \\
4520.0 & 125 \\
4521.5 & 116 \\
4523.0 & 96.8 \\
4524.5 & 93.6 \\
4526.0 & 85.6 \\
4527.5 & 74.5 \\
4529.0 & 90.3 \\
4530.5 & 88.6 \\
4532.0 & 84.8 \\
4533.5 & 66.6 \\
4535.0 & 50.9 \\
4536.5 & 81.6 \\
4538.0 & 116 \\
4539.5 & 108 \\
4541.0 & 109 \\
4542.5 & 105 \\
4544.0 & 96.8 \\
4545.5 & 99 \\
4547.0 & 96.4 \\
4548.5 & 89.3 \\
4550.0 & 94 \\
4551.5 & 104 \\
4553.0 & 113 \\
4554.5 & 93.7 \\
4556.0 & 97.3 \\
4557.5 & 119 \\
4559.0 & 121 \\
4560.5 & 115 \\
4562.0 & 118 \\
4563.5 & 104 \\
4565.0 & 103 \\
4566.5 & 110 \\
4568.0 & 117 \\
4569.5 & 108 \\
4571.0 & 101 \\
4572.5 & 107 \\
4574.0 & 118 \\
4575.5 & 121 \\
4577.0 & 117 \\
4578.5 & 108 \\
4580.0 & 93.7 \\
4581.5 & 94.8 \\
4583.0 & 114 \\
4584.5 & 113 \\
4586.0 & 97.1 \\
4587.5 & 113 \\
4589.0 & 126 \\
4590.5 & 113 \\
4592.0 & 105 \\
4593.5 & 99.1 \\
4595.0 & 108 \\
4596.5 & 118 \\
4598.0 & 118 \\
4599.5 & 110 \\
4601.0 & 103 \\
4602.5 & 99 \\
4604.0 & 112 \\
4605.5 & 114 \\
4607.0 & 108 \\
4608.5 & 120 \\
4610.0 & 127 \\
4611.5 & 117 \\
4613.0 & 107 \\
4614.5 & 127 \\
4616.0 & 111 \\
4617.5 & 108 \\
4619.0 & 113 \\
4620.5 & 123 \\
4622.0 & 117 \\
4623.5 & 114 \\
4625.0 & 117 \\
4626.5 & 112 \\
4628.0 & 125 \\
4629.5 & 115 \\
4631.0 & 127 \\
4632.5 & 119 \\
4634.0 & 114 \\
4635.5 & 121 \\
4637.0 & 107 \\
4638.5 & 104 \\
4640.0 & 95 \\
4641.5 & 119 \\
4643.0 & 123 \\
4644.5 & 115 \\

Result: 0.22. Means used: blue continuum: 81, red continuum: 113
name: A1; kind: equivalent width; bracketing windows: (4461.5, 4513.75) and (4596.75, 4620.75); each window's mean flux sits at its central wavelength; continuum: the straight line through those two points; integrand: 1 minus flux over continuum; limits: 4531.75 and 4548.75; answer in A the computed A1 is 1.9 A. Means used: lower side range 96.8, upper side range 113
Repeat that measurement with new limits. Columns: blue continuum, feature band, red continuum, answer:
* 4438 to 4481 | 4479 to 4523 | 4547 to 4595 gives -4.4 A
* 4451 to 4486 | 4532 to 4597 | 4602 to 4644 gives -1.0 A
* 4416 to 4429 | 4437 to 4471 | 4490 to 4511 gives 3.2 A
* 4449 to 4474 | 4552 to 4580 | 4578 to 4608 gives -2.2 A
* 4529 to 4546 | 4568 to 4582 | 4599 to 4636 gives -0.8 A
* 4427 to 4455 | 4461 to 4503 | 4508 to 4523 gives 0.7 A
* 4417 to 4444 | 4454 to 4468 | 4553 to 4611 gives 2.2 A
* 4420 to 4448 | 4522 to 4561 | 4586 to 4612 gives 1.7 A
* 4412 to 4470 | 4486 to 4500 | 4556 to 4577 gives -0.6 A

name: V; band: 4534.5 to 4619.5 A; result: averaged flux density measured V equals 108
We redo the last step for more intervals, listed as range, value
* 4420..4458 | 75.6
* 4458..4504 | 91.7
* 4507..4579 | 102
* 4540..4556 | 100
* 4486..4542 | 98.2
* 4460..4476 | 86.8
